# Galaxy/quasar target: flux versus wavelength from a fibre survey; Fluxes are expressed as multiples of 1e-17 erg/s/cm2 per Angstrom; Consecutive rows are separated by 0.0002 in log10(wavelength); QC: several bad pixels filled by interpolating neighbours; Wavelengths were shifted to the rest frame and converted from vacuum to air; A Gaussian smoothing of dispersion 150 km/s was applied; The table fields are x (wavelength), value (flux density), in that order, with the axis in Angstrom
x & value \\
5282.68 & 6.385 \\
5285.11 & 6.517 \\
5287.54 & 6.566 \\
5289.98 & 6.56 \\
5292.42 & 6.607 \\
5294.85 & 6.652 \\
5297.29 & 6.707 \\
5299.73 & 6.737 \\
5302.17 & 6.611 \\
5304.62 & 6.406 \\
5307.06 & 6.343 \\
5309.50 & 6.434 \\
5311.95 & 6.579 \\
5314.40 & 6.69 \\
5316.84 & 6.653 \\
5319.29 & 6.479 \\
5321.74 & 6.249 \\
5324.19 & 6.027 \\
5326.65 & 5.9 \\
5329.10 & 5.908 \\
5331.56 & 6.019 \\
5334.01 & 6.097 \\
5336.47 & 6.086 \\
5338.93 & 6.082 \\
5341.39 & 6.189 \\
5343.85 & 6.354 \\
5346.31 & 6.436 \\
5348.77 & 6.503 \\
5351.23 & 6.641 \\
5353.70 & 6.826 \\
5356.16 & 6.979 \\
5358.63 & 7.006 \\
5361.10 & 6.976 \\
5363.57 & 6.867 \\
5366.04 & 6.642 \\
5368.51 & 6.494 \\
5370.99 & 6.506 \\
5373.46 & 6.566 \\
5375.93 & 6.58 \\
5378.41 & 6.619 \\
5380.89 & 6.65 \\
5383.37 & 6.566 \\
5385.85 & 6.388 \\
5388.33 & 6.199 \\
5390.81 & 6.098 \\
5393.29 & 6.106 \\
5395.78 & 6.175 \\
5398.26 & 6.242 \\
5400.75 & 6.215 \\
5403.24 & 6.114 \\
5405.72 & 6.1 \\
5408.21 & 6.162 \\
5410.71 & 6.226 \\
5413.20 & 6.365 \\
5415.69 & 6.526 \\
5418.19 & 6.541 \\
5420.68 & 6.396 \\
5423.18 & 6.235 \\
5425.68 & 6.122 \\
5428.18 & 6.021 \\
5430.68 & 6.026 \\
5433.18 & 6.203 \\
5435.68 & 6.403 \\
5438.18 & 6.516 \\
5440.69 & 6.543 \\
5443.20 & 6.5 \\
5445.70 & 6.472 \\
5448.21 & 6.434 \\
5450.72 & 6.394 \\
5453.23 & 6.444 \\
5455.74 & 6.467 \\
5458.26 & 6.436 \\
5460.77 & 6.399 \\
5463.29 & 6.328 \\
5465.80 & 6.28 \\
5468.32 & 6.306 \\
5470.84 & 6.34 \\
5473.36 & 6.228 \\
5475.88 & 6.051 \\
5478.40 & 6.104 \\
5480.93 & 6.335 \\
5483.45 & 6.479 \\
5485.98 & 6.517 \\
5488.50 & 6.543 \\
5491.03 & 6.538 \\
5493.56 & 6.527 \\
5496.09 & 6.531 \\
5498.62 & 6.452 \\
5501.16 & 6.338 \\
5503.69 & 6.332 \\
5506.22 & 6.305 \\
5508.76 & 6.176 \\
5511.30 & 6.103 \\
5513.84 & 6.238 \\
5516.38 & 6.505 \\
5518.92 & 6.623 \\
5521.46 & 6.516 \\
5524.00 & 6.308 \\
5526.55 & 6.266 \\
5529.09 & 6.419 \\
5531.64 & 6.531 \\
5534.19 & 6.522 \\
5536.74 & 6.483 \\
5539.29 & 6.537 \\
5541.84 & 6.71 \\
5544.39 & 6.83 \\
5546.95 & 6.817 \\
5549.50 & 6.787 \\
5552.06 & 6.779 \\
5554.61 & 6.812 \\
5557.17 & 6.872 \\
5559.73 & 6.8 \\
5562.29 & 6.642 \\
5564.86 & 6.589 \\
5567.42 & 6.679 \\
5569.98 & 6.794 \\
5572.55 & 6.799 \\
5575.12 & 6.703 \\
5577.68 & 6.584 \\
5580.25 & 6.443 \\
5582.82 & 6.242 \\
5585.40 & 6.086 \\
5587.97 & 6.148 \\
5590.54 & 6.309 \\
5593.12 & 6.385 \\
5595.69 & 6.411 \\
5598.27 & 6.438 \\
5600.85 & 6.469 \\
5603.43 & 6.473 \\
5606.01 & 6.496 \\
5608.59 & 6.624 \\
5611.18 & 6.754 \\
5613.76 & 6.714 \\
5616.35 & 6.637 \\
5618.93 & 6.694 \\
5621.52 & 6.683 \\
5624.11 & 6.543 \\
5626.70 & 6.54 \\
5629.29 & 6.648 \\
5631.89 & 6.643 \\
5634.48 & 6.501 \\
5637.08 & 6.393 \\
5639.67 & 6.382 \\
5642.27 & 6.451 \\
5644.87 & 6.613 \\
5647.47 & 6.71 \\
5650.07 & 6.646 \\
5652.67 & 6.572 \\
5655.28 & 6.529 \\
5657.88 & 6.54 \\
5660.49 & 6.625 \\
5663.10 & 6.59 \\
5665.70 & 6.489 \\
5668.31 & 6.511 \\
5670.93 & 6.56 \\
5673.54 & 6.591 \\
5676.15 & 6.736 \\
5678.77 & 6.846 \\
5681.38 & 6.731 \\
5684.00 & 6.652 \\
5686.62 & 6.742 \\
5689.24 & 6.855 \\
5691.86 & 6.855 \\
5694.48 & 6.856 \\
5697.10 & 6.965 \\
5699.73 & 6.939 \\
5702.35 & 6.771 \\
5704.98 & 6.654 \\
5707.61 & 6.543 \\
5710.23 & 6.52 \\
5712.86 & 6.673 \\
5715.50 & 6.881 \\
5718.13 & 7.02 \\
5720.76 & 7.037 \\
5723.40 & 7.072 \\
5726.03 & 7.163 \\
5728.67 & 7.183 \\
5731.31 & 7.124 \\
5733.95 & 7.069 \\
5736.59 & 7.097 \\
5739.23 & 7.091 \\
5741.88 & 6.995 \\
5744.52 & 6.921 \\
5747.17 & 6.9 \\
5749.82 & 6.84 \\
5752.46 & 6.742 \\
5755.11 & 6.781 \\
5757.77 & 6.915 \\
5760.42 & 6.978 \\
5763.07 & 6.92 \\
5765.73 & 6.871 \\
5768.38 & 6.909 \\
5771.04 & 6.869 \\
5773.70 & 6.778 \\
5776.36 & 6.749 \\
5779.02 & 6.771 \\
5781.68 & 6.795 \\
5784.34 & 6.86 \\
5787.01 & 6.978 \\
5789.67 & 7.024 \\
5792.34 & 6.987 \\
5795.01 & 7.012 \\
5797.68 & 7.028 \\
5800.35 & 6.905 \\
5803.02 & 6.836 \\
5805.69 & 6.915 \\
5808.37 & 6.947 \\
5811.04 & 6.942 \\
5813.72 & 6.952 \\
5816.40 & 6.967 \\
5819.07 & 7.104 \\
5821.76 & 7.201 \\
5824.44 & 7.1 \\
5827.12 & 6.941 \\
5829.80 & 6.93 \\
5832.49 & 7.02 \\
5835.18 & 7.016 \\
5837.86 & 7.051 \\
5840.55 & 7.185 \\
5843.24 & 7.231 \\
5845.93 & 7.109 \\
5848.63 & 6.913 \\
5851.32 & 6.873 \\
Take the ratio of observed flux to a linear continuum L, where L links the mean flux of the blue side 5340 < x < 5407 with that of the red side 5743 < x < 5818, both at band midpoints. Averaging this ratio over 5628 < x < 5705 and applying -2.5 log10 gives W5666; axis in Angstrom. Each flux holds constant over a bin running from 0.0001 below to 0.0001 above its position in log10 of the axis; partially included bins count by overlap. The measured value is 0.02 mag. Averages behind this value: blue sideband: 6.48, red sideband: 6.9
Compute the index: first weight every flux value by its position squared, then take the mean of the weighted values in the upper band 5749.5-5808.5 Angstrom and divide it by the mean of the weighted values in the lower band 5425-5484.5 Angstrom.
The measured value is 1.22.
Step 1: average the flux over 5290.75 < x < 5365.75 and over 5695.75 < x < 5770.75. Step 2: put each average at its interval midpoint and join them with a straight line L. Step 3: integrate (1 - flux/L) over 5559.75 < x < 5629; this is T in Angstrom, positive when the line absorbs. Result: 2.3 Angstrom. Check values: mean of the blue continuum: 6.47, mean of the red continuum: 6.91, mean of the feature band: 6.54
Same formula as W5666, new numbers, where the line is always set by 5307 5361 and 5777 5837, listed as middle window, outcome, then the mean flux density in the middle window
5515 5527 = 0.028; 6.45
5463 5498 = 0.034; 6.37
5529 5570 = -0.005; 6.69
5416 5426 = 0.024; 6.36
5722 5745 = -0.032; 7.08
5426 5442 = 0.041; 6.28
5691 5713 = 0.013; 6.76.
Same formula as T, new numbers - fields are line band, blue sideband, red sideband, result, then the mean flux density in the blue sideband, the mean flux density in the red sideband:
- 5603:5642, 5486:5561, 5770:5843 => 0.57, 6.53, 6.96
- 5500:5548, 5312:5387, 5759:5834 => 1.46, 6.47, 6.94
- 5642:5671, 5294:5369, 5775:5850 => 1.03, 6.47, 6.98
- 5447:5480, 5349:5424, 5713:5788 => 1.22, 6.47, 6.93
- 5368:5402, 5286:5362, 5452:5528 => 0.22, 6.46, 6.37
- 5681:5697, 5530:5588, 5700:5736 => 0.13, 6.62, 6.91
